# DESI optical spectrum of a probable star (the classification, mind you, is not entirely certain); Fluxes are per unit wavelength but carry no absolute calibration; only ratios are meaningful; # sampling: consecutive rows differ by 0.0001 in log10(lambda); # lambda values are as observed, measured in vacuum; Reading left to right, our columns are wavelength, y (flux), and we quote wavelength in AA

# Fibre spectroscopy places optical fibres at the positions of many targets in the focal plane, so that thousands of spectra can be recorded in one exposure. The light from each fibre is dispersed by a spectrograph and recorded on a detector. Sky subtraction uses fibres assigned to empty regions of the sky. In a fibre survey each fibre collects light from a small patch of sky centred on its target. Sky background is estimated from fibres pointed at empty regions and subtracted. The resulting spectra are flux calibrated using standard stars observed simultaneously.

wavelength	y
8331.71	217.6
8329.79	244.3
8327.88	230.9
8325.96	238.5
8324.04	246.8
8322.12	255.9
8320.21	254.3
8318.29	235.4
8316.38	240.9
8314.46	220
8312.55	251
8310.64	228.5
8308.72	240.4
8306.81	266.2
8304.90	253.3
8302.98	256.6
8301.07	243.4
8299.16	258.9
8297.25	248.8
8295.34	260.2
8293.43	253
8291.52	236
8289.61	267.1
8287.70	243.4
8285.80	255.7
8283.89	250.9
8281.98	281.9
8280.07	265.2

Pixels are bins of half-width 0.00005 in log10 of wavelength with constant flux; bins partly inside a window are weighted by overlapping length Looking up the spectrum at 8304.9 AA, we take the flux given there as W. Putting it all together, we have 253.3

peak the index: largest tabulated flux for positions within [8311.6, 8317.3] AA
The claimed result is 251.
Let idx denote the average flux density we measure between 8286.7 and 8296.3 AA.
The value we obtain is 252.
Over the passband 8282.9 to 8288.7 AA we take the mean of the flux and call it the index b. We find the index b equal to 250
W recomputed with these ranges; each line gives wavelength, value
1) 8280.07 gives 265.2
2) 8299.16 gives 258.9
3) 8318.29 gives 235.4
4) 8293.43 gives 253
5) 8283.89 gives 250.9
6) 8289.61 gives 267.1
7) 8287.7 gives 243.4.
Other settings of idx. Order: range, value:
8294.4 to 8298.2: 255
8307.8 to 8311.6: 234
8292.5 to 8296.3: 257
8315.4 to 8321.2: 244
